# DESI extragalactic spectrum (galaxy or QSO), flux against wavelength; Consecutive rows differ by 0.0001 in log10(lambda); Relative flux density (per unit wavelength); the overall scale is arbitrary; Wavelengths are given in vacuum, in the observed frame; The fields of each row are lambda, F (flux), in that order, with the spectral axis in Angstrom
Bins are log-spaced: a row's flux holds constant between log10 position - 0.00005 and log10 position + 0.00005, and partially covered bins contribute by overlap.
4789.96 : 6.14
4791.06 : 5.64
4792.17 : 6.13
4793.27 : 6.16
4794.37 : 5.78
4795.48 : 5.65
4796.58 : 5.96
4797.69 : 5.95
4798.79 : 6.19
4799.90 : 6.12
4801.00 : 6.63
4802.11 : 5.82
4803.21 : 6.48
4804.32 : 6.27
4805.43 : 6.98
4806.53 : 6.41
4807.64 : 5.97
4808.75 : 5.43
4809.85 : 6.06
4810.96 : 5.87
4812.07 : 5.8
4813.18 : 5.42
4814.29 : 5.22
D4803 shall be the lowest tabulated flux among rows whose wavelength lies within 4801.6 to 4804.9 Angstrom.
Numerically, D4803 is 5.82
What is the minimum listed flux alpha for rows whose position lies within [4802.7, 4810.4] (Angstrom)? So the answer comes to 5.43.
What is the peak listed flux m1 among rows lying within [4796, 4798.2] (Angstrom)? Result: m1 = 5.96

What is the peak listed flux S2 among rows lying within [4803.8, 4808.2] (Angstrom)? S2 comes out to 6.98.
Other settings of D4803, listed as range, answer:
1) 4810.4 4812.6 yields 5.8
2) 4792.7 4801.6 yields 5.65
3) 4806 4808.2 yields 5.97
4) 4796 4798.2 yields 5.95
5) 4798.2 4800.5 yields 6.12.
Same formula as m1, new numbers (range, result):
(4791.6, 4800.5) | 6.19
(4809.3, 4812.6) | 6.06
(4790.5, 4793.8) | 6.16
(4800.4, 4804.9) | 6.63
